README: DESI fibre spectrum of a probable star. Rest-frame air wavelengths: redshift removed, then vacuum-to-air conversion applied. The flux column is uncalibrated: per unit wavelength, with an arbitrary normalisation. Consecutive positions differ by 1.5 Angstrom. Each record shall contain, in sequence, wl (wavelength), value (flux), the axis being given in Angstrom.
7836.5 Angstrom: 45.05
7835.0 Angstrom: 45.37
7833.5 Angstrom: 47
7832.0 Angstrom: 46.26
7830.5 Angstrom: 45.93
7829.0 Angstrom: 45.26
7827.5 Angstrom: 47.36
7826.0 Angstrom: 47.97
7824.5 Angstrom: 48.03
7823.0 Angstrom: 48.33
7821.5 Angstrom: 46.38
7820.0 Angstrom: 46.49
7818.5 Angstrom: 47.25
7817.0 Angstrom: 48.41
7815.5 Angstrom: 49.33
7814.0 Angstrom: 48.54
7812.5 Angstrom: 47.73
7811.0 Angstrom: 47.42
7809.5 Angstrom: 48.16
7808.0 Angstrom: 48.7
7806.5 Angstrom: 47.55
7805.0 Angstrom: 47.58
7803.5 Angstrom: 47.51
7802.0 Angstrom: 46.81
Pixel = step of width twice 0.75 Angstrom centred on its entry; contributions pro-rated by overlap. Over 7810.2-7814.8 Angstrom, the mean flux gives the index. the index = 47.9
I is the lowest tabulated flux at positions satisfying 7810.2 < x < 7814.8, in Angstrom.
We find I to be 47.42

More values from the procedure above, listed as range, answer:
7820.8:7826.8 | 46.38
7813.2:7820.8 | 46.49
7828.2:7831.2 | 45.26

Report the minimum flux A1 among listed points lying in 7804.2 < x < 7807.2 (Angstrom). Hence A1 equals 47.55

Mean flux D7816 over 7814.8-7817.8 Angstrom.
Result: 48.8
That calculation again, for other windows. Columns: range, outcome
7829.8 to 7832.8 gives 46.1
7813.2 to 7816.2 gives 48.9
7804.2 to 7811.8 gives 47.9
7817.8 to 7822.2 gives 46.7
